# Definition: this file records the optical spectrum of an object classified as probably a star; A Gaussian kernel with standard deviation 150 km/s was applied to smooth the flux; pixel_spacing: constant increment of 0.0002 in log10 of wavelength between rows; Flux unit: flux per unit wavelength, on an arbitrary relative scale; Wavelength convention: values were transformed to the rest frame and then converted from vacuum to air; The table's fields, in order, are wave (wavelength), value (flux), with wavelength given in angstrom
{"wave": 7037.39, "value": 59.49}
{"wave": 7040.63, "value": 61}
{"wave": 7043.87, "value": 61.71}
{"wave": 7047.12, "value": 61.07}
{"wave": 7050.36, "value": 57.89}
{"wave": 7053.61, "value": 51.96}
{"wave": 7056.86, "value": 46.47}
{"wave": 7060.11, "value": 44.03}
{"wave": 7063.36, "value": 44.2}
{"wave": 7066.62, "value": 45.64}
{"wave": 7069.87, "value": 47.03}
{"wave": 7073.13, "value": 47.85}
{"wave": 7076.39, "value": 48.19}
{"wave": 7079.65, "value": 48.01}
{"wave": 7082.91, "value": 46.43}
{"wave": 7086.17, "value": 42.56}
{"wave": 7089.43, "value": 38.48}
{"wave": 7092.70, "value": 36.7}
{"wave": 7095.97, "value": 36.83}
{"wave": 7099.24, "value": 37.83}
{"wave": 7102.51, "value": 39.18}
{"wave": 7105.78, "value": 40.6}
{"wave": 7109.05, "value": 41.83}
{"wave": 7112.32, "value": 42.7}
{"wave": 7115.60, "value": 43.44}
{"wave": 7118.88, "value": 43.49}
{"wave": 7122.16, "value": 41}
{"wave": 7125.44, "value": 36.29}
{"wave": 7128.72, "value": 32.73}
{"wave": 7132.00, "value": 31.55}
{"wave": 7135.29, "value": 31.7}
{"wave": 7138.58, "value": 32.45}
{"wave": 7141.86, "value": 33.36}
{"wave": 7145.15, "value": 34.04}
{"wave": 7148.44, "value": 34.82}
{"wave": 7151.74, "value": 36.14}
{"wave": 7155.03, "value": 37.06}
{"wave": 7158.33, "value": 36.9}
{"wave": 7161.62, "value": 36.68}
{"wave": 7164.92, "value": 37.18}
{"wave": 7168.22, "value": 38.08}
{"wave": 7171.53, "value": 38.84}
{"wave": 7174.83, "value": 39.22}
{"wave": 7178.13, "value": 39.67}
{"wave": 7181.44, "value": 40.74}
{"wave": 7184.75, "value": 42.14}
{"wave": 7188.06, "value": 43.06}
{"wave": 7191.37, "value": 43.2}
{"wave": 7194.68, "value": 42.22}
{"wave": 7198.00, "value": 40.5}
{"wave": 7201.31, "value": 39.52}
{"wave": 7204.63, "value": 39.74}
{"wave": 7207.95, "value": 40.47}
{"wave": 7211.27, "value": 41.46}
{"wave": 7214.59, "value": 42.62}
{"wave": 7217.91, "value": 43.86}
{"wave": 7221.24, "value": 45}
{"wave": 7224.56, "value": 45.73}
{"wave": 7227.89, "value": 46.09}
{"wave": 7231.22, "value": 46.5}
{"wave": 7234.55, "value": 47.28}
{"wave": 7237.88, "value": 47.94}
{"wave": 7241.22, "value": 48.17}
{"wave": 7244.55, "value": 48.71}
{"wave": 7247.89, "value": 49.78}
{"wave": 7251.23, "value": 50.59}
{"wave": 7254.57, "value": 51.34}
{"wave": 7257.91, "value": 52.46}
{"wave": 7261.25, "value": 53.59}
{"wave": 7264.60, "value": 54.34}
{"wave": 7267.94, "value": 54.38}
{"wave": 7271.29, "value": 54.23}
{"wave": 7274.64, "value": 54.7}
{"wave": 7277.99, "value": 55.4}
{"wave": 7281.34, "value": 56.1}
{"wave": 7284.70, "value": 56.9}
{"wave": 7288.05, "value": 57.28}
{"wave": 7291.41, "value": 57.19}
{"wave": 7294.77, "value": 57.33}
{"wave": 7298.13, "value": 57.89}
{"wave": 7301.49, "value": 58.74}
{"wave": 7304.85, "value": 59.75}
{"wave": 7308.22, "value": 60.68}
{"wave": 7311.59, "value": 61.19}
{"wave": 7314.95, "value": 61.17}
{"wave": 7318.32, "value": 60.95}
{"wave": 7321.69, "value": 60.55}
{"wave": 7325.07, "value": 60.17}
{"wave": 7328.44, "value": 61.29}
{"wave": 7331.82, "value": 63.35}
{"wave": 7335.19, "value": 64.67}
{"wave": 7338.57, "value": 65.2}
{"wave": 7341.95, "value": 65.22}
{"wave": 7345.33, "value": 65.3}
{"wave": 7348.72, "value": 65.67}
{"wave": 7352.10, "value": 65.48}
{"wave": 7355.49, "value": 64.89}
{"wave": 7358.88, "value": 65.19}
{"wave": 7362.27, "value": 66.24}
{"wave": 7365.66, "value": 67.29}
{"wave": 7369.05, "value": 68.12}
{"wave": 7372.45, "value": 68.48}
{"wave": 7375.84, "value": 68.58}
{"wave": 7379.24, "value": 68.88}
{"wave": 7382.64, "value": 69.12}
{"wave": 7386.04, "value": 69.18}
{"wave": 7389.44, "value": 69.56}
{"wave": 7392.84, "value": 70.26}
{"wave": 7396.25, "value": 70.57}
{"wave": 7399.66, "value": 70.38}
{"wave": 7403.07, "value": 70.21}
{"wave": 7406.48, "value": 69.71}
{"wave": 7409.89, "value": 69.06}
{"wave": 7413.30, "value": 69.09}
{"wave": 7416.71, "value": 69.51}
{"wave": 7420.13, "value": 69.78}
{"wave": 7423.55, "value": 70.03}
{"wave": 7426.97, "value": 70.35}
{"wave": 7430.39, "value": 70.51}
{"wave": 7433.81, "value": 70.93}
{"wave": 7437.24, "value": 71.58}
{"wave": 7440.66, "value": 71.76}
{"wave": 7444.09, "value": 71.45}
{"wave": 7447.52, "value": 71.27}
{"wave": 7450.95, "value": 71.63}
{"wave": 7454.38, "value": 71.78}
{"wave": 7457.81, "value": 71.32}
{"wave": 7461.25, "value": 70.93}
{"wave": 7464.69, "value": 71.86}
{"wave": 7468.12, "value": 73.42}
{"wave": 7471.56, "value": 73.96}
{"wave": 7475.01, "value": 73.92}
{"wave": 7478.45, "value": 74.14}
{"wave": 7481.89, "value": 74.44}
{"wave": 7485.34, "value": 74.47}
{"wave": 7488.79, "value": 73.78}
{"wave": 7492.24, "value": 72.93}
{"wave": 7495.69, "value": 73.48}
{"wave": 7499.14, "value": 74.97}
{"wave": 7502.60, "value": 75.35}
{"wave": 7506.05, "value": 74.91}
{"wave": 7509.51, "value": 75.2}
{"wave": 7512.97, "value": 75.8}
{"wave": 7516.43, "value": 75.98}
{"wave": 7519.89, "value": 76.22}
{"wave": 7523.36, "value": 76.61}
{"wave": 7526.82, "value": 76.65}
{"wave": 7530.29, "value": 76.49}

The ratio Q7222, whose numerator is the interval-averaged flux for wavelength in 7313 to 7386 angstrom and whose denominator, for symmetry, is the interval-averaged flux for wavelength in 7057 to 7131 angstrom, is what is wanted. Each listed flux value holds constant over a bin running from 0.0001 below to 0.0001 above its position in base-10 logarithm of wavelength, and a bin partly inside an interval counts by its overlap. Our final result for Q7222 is 1.55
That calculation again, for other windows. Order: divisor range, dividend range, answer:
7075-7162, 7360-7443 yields 1.80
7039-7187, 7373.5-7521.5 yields 1.72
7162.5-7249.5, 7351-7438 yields 1.61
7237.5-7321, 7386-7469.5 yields 1.28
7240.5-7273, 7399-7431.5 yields 1.35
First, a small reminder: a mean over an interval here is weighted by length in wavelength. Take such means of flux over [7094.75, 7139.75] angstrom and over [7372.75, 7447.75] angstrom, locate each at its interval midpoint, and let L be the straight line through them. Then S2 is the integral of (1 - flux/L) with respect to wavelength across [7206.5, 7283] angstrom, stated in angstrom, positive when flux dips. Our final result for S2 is 4.2 angstrom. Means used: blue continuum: 38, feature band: 49.2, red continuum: 70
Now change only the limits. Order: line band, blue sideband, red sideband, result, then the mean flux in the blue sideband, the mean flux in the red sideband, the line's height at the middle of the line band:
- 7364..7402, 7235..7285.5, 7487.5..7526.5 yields -3.3 angstrom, 52.4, 75.1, 63.7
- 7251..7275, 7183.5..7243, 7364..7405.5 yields -1.0 angstrom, 43.7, 69.2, 51.1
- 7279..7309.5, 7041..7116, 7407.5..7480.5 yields 1.5 angstrom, 46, 71.4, 61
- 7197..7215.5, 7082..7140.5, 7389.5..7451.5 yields 2.9 angstrom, 38.5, 70.4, 48.3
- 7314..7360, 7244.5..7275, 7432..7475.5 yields -2.5 angstrom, 52.5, 71.9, 60.2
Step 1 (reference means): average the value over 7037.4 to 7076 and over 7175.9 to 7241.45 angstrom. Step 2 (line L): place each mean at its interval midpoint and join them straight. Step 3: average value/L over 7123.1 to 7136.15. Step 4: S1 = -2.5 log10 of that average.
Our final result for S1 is 0.38 mag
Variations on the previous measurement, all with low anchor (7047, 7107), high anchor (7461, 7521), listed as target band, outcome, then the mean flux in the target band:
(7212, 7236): 0.22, 45.1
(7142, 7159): 0.38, 35.5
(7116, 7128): 0.20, 40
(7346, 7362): -0.01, 65.4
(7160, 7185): 0.31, 38.9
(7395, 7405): -0.04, 70.3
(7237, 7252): 0.16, 49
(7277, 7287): 0.06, 56.3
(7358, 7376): -0.03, 67.3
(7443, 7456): 0.00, 71.5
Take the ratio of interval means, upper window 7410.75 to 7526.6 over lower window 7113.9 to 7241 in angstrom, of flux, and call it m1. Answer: 1.83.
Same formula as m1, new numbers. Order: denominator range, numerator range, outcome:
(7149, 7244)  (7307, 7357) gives 1.51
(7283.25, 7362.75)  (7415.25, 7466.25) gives 1.15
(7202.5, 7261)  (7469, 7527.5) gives 1.61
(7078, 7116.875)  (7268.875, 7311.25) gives 1.39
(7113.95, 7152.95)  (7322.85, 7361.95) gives 1.79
